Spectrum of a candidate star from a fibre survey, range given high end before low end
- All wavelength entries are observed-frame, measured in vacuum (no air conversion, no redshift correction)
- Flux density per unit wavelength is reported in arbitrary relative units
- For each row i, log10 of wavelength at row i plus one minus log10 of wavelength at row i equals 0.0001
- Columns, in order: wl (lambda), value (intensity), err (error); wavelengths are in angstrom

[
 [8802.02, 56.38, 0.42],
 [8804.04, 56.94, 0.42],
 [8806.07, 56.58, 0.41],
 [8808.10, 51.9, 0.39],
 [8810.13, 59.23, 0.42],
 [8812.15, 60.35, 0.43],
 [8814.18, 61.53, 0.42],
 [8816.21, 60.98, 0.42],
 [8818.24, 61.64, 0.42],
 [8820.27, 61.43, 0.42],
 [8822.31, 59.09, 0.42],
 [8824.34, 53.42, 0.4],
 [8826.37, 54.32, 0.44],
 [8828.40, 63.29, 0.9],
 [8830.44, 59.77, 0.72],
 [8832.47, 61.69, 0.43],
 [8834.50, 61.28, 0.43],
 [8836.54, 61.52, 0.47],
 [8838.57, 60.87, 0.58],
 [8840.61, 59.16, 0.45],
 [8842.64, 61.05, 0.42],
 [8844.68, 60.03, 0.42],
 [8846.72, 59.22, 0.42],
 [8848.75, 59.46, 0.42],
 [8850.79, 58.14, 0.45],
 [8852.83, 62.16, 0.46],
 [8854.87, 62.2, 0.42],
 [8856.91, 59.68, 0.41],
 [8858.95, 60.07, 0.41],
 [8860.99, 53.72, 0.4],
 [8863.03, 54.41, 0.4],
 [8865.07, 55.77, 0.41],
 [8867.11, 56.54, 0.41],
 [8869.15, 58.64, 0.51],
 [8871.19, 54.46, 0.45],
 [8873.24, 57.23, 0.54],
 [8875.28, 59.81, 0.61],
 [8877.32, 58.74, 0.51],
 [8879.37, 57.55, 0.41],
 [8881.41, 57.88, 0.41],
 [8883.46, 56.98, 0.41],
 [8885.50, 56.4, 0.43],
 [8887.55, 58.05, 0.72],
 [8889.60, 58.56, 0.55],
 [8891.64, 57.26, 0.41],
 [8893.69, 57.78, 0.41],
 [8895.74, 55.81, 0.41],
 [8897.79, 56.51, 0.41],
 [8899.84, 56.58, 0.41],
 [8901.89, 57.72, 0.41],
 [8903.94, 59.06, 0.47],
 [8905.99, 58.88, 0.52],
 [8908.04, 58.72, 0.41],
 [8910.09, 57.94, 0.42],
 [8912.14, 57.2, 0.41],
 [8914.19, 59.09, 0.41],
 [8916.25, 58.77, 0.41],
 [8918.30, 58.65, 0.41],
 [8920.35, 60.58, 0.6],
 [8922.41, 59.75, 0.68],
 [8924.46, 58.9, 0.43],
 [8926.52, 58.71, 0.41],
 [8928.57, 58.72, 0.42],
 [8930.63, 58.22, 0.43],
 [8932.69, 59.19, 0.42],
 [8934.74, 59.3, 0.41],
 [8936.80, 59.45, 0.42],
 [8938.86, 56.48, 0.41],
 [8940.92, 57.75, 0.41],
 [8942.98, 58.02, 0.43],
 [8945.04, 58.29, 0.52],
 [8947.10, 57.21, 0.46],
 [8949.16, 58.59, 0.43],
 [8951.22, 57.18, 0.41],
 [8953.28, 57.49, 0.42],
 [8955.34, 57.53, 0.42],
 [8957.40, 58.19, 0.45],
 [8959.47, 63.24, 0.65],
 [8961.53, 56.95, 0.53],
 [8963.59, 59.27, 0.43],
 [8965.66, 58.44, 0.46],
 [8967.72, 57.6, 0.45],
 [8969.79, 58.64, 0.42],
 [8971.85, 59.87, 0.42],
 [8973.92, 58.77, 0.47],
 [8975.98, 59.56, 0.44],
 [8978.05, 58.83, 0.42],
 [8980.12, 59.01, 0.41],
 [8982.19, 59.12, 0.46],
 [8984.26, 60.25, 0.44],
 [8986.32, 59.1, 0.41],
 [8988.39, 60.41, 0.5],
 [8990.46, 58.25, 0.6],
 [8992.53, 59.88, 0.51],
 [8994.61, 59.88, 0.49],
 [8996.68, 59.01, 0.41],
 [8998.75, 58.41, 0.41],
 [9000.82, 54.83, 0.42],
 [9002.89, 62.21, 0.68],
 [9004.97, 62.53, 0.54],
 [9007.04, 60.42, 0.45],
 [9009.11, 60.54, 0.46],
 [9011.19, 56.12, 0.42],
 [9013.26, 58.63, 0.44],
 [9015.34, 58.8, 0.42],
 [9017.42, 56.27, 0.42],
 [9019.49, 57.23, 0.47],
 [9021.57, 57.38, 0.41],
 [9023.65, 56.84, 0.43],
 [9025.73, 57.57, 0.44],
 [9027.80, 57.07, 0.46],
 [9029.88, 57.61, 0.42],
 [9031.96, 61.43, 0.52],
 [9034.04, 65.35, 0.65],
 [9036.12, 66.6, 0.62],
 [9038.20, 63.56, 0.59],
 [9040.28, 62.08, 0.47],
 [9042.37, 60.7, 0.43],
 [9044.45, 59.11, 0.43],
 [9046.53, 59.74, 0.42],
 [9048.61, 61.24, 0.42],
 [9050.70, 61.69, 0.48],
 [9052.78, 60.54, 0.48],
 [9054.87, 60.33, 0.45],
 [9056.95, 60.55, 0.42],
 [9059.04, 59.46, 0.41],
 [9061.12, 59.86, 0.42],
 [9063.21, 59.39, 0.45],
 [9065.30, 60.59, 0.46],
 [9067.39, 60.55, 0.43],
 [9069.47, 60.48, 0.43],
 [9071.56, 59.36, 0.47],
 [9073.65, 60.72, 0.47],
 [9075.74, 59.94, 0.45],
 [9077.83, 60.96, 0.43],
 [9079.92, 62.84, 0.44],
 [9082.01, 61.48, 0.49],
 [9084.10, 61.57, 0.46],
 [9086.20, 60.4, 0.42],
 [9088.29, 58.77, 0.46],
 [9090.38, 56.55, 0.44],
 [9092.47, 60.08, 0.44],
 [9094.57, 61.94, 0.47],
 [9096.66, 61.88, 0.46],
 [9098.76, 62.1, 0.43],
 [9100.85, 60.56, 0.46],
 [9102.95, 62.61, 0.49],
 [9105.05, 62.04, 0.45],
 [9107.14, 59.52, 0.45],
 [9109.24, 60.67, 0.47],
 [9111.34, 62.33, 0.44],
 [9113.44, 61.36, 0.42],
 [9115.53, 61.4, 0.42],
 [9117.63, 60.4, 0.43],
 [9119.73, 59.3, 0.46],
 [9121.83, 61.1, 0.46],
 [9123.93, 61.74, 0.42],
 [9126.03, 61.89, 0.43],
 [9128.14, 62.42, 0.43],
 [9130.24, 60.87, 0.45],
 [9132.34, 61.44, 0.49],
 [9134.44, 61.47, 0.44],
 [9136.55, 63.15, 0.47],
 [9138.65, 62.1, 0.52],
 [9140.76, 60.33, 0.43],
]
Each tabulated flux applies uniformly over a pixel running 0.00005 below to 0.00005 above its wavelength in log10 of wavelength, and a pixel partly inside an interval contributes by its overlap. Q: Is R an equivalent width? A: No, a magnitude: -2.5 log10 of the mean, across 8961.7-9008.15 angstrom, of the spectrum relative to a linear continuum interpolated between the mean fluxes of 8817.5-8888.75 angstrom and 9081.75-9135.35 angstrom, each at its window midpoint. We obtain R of 0.01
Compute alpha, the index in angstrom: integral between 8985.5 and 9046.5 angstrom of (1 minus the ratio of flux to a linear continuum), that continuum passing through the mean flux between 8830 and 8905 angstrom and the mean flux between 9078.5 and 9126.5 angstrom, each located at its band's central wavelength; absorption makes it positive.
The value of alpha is 0.5 angstrom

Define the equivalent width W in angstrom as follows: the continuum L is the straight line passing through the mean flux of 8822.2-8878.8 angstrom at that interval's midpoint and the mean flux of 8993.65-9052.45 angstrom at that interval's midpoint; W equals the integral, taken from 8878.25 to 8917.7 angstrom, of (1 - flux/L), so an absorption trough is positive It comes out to 0.9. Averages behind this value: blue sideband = 58.8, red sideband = 59.8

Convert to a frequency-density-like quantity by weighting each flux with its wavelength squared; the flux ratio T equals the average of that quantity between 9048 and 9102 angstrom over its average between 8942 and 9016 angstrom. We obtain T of 1.0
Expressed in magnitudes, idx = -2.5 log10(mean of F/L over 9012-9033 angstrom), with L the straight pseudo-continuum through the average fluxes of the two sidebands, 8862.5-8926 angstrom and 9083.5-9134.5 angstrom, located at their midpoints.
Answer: 0.033 mag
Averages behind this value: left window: 57.8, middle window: 57.9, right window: 61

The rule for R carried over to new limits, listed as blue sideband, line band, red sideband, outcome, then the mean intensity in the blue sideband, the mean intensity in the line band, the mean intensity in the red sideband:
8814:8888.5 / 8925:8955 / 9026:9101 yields 0.03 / 58.8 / 58.2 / 60.7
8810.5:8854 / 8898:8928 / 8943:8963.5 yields 0.01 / 60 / 58.6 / 58.3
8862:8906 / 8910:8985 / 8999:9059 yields 0.00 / 57.3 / 58.7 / 59.9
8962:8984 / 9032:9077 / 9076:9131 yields -0.01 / 58.9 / 61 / 61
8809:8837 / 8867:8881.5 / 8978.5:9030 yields 0.04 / 59.9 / 57.7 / 58.7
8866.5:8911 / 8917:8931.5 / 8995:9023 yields -0.02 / 57.6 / 59.1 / 58.7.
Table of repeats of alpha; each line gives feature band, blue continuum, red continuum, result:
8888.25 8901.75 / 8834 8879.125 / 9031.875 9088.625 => 0.5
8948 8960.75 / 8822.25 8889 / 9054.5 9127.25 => 0.2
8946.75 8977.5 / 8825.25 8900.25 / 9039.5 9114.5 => 0.5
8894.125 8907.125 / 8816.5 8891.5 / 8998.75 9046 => 0.3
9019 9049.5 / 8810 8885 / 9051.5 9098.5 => -0.1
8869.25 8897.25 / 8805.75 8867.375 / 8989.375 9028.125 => 0.7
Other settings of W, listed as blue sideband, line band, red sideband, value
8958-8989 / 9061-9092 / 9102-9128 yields 0.2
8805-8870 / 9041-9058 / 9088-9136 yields 0.0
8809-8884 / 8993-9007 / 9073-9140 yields 0.2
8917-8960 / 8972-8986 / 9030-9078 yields 0.0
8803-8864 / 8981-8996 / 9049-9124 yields 0.1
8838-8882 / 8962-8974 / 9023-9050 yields 0.2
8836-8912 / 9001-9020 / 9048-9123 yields 0.2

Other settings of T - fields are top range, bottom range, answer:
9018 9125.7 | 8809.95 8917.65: 1.08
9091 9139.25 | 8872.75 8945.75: 1.10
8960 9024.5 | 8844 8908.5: 1.04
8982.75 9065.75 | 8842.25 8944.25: 1.06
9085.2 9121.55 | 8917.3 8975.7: 1.07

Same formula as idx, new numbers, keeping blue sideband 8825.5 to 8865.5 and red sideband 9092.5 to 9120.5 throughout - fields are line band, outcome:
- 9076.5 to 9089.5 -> 0.002 mag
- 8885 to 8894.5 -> 0.039 mag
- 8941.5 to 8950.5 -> 0.040 mag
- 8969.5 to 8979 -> 0.020 mag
